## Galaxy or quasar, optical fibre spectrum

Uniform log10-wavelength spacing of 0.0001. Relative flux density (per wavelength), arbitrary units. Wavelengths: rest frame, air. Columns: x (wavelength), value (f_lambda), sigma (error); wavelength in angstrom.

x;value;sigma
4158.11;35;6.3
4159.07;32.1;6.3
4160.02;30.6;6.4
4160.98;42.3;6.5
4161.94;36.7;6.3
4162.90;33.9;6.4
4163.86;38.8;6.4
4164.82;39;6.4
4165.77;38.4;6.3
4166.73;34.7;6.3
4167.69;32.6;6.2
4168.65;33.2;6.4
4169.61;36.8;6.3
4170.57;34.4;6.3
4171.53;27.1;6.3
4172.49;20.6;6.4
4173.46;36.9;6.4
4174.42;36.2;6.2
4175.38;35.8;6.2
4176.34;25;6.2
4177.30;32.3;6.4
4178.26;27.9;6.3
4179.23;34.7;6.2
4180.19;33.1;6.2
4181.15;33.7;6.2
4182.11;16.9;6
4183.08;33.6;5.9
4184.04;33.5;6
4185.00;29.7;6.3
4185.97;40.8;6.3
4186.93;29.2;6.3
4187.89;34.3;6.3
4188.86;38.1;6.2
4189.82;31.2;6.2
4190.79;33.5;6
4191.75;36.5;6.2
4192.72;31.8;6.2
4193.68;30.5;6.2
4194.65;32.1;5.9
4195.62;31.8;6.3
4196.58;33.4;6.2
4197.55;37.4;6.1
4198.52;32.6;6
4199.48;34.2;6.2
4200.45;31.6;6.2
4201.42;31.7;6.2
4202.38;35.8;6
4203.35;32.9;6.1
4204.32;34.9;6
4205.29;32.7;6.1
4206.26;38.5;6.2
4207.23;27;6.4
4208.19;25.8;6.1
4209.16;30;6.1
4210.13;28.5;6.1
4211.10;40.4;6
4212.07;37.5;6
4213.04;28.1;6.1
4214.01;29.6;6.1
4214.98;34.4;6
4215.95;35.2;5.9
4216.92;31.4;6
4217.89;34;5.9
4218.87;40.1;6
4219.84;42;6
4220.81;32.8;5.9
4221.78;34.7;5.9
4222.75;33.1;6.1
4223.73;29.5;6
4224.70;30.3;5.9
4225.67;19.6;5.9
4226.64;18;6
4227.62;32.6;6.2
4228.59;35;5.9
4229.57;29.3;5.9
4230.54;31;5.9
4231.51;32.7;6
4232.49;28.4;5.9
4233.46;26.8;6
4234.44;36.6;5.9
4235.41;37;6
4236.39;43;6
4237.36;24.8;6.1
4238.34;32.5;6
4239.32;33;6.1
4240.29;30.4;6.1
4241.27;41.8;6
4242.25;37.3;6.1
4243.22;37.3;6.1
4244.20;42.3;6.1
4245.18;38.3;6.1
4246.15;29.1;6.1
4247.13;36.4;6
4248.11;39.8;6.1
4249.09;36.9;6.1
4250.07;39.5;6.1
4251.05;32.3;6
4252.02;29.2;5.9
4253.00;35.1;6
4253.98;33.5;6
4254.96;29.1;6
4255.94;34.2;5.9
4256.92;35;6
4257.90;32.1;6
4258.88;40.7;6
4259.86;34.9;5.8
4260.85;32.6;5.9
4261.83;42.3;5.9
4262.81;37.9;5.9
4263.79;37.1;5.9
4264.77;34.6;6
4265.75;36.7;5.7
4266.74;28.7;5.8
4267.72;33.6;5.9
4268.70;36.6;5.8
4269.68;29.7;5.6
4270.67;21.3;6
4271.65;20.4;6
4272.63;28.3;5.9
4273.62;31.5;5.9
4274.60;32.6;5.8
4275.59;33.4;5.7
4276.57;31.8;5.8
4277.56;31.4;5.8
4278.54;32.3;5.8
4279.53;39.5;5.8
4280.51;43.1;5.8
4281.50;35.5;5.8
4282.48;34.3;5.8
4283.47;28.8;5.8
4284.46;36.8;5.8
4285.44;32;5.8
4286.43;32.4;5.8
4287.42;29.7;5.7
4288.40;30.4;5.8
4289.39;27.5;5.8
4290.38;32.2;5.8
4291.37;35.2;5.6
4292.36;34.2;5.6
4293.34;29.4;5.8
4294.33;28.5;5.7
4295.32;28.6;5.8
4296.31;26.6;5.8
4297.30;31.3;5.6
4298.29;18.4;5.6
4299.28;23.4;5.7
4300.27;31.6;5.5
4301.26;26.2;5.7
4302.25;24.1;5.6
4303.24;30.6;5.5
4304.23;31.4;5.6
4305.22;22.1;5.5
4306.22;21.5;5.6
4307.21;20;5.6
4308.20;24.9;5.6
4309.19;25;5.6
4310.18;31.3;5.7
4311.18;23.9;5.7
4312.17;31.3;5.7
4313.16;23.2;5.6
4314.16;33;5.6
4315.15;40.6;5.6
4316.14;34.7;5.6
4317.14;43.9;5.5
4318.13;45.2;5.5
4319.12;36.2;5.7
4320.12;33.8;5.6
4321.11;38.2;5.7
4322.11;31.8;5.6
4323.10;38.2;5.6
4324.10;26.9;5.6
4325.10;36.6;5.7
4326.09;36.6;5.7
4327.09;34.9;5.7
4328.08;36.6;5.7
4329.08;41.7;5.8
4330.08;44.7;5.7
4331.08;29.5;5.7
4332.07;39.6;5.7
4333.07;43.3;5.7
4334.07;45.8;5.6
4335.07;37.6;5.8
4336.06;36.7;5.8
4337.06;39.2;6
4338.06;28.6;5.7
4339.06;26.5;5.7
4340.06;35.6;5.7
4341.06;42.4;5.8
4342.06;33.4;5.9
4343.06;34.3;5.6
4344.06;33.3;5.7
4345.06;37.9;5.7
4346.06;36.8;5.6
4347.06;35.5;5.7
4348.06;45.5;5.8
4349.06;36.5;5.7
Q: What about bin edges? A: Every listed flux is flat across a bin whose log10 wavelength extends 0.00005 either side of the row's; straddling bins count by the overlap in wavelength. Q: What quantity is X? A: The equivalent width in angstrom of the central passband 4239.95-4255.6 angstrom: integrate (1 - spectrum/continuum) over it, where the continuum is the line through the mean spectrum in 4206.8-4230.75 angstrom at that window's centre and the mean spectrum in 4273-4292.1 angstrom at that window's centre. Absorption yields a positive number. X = -1.57 angstrom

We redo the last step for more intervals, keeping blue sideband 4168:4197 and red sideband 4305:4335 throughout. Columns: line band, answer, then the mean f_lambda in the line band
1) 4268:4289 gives 0.9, 32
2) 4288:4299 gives 1.5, 29.2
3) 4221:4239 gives 1.0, 30.9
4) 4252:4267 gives -0.8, 34.8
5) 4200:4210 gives 0.2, 32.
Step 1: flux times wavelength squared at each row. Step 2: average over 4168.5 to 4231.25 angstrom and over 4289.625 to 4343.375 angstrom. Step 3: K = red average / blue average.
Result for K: 1.07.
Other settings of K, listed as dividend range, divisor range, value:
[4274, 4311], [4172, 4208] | 0.97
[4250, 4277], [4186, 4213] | 1.02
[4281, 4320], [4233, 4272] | 0.90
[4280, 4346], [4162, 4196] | 1.06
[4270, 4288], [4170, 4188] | 1.07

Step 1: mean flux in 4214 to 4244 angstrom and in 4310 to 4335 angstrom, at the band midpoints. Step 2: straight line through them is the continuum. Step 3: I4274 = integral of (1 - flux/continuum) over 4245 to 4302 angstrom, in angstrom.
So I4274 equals 3.2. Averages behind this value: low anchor 32.9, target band 32.4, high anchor 36.1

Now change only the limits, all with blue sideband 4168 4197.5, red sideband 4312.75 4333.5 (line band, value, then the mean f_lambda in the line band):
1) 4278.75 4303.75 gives 3.4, 30.8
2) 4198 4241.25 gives 1.3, 32.4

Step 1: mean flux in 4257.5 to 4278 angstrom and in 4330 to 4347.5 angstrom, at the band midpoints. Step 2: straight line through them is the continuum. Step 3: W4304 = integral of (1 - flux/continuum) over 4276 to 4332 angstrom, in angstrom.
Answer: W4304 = 4.49 angstrom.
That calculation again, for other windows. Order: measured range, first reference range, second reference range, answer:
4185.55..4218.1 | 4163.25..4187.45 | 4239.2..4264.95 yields 0.5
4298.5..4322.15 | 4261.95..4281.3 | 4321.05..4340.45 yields 3.4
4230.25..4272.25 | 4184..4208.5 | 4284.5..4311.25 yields -5.0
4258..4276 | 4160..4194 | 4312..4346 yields 1.1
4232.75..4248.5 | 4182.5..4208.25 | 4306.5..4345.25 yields -0.7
